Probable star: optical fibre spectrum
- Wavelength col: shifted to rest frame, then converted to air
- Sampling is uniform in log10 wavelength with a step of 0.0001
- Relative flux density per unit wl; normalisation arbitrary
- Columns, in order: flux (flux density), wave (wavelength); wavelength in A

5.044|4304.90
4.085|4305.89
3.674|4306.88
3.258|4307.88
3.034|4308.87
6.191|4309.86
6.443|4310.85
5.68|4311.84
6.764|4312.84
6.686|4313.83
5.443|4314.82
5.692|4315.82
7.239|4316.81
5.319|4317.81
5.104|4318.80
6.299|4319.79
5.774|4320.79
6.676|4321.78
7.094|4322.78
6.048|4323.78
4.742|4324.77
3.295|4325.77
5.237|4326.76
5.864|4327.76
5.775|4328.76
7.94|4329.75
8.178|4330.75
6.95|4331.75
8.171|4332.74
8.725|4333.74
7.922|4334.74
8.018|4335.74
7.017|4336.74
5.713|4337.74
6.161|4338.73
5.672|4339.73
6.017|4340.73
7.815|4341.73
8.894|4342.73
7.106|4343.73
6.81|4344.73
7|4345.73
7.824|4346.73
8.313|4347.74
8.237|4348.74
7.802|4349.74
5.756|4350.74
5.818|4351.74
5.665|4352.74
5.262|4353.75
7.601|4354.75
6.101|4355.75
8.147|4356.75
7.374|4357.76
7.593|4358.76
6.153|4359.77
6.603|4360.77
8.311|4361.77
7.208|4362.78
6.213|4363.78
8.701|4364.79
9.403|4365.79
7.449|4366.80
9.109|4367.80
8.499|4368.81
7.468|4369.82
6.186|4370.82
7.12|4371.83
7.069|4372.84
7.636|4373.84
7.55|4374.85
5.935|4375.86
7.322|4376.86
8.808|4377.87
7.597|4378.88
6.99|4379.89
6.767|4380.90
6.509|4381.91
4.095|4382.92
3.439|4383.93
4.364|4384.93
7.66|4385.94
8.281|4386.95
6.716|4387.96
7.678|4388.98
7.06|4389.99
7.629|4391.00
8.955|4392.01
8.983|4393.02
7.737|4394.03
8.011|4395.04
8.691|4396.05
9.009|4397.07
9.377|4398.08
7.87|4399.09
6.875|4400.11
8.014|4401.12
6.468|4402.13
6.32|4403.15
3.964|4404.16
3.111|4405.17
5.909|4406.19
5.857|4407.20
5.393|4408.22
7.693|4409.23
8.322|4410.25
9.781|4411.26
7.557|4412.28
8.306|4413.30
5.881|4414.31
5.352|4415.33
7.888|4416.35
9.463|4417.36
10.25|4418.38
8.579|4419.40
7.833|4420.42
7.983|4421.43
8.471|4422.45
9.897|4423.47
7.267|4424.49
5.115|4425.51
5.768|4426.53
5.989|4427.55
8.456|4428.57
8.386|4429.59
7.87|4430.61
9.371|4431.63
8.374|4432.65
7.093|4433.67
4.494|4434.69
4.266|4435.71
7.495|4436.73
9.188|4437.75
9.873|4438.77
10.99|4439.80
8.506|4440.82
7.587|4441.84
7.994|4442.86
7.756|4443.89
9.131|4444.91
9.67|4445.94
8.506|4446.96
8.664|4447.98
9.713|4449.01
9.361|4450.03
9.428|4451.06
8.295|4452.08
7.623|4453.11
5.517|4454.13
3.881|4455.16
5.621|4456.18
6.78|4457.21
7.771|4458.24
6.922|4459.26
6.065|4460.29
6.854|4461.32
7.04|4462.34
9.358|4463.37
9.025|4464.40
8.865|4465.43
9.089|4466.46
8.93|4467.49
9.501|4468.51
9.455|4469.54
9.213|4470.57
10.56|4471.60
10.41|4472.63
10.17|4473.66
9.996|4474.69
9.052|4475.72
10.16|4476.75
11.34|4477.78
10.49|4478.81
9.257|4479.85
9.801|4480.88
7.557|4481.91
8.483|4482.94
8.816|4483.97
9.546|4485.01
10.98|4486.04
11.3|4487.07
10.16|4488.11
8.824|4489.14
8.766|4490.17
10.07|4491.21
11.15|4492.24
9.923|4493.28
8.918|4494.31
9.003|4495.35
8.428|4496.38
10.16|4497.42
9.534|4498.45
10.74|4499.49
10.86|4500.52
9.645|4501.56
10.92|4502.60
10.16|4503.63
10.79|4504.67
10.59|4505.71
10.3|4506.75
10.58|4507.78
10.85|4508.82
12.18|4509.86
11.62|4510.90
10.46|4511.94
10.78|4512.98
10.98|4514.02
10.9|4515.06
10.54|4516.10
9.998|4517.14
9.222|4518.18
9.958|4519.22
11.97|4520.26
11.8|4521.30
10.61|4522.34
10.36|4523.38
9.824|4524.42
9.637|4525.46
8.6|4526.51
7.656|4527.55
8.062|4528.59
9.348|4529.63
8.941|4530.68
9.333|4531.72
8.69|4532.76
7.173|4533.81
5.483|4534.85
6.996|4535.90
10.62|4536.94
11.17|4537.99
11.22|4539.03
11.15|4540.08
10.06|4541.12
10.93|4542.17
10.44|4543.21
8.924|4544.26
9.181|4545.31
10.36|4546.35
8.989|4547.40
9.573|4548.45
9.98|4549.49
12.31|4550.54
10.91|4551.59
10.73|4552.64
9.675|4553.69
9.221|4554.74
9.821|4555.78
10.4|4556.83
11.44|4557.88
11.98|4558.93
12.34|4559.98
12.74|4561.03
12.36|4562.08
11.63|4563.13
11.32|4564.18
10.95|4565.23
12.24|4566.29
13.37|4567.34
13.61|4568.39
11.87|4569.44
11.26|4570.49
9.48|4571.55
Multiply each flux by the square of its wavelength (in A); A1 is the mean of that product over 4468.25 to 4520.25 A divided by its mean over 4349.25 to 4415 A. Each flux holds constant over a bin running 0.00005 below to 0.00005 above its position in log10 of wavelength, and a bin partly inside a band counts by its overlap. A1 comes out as 1.49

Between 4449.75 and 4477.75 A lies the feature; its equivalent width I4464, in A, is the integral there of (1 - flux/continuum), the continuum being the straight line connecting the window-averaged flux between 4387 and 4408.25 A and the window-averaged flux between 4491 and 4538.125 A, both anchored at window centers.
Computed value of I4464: 1.2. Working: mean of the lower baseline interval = 7.19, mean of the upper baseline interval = 9.89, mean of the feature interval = 8.38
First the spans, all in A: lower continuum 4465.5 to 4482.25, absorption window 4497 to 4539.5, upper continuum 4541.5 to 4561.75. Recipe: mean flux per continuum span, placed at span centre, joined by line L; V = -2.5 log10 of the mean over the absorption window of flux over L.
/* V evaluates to 0.02 mag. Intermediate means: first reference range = 9.69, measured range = 9.98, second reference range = 10.5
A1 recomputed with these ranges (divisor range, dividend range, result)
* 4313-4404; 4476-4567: 1.56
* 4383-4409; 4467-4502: 1.47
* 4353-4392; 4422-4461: 1.12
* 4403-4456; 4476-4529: 1.37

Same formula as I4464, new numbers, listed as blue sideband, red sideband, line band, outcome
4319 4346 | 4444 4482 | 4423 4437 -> 1.7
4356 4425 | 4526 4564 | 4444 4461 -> 1.5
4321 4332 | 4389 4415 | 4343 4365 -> -1.7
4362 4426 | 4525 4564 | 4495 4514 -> -2.4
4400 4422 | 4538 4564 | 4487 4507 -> -1.4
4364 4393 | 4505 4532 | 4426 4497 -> 3.3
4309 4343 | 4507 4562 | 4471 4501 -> -1.7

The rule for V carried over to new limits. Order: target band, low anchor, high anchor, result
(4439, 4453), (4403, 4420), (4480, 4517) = -0.077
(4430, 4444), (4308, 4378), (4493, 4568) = 0.082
